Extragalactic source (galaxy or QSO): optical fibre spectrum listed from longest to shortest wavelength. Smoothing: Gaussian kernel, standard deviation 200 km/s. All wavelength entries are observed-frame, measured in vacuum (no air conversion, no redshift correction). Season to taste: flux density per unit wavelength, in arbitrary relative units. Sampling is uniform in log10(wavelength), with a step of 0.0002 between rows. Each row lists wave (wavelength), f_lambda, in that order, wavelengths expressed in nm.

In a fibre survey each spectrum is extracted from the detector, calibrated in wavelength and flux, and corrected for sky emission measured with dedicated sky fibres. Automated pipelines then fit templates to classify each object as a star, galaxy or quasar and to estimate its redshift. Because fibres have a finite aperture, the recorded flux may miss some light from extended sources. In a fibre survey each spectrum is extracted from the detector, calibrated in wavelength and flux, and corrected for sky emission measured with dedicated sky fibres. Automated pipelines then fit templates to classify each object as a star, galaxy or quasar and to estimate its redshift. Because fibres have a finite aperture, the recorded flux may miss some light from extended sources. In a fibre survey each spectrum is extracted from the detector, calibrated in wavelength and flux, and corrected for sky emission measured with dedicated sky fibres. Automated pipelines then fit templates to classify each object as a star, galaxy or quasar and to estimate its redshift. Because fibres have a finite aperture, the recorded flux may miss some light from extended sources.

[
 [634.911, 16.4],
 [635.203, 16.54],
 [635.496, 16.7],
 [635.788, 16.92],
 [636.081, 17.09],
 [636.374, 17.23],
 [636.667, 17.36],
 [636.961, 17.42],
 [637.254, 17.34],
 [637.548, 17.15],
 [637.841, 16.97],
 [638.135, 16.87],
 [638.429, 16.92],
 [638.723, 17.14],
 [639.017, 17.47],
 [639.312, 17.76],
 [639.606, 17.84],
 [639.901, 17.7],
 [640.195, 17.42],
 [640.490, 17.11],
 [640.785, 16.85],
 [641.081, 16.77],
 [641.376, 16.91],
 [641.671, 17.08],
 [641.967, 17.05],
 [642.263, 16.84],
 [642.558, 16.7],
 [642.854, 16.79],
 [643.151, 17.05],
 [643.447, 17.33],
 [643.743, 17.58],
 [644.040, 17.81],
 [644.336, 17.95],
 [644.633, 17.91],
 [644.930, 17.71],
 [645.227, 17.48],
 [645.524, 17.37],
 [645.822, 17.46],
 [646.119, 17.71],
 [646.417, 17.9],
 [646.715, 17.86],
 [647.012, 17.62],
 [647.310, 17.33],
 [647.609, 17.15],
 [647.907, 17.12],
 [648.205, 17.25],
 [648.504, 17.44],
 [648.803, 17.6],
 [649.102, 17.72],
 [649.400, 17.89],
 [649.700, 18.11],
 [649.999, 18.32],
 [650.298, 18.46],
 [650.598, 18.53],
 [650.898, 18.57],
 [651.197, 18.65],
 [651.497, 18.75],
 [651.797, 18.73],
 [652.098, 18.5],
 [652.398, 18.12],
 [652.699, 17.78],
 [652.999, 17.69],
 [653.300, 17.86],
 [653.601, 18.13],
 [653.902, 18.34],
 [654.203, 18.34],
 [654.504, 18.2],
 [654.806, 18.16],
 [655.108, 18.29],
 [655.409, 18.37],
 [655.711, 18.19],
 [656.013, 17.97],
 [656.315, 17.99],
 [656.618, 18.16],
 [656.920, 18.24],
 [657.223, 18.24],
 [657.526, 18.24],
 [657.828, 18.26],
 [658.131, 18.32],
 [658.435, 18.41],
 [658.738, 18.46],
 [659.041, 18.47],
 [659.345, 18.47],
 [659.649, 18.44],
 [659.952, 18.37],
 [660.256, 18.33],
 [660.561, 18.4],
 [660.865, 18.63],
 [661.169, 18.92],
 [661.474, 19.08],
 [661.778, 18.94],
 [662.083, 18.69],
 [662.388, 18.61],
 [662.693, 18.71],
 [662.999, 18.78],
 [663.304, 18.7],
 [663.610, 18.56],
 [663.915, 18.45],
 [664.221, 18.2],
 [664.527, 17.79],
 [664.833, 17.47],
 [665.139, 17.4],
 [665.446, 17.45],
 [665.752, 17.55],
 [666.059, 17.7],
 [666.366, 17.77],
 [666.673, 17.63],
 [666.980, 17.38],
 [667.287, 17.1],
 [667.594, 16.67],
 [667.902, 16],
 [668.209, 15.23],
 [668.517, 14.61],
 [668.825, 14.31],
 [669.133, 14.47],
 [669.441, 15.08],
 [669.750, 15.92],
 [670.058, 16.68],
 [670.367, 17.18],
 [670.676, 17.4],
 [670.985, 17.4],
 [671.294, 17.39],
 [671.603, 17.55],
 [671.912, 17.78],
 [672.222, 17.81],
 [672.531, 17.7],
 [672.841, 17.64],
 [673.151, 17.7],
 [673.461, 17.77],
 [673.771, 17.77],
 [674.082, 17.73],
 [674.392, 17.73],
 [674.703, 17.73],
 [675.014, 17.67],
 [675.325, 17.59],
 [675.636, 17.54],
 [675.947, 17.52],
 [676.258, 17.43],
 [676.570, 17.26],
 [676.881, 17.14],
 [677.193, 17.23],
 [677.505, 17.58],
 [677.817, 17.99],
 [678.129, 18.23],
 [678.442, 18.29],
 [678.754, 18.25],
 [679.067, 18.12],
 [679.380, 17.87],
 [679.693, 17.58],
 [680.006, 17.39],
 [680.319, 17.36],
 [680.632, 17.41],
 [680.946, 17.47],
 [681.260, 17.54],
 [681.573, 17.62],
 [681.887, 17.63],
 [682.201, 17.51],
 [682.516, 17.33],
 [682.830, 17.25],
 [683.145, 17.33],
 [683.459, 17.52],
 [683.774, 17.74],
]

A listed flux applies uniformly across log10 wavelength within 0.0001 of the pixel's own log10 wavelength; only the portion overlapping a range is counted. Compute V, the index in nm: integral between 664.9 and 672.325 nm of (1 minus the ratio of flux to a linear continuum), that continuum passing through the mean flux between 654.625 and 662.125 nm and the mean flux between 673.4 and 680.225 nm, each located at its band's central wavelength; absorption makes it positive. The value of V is 0.53 nm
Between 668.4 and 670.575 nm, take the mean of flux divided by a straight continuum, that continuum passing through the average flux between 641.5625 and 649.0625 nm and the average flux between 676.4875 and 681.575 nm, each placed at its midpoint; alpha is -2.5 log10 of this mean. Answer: 0.14 mag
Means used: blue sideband 17.4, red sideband 17.7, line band 15.5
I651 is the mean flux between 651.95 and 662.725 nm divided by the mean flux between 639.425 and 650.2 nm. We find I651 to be 1.1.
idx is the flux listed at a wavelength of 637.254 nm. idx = 17.34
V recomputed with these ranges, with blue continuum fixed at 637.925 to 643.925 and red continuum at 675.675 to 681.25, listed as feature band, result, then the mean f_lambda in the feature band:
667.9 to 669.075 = 0.18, 14.9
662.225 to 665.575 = -0.14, 18.2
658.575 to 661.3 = -0.17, 18.5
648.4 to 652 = -0.20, 18.2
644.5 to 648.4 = -0.07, 17.5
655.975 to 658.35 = -0.11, 18.2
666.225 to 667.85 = 0.03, 17.2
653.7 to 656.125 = -0.12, 18.2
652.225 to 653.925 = -0.06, 18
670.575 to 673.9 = -0.01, 17.6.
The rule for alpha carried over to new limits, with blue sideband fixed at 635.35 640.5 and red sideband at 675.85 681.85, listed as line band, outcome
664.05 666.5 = -0.01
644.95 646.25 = -0.01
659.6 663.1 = -0.07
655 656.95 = -0.05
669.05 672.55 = 0.04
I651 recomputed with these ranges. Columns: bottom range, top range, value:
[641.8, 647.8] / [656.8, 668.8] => 1.03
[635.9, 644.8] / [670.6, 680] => 1.03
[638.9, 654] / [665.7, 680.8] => 0.97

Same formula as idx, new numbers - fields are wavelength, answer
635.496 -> 16.7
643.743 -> 17.58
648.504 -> 17.44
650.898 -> 18.57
